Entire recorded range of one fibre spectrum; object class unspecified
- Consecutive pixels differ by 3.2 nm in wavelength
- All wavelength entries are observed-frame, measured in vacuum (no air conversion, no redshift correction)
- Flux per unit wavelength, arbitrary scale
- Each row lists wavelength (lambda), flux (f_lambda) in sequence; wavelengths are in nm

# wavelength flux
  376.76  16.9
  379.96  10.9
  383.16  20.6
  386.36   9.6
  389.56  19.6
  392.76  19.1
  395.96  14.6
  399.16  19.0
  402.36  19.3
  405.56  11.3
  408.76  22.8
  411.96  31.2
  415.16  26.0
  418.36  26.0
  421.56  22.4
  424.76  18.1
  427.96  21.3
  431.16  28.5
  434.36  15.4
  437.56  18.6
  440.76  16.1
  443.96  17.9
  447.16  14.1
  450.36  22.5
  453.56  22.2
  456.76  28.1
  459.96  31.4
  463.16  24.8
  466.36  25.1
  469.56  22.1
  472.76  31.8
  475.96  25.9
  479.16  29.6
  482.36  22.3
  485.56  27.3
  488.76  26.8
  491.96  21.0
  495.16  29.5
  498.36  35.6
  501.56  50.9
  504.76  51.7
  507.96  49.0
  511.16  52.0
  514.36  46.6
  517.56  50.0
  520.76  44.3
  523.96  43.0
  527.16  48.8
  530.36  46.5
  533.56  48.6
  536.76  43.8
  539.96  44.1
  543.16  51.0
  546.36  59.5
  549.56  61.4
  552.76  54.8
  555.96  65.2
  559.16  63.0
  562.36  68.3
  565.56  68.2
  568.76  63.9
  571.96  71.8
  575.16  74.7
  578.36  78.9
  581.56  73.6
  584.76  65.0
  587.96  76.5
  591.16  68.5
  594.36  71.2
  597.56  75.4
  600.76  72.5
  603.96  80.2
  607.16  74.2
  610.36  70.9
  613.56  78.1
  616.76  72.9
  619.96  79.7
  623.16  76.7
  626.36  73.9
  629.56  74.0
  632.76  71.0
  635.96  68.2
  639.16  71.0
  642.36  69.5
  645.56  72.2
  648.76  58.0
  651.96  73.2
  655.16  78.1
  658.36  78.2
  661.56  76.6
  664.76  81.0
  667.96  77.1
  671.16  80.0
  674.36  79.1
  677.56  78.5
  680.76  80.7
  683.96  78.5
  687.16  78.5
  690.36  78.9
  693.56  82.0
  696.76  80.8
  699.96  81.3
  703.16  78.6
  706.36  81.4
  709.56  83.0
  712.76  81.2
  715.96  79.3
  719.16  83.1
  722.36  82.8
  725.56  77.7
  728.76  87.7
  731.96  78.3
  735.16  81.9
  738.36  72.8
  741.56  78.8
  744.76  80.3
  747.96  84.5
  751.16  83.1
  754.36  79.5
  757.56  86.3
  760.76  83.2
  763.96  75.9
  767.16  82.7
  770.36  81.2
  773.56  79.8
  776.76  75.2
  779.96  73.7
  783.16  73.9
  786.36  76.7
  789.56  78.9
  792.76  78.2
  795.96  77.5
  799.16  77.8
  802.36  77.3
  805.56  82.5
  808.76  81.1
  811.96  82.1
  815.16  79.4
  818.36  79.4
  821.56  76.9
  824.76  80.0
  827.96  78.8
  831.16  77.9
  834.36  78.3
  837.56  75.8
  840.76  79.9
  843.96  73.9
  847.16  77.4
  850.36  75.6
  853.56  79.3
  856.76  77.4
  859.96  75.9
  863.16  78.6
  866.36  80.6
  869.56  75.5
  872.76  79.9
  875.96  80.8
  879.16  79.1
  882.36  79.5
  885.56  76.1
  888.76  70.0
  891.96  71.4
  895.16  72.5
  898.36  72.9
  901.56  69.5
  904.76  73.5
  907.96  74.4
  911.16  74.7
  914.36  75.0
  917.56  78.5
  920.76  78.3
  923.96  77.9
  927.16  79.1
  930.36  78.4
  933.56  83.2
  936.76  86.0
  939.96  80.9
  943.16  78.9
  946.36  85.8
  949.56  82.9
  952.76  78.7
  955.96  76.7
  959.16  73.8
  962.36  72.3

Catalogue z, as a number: 0.25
